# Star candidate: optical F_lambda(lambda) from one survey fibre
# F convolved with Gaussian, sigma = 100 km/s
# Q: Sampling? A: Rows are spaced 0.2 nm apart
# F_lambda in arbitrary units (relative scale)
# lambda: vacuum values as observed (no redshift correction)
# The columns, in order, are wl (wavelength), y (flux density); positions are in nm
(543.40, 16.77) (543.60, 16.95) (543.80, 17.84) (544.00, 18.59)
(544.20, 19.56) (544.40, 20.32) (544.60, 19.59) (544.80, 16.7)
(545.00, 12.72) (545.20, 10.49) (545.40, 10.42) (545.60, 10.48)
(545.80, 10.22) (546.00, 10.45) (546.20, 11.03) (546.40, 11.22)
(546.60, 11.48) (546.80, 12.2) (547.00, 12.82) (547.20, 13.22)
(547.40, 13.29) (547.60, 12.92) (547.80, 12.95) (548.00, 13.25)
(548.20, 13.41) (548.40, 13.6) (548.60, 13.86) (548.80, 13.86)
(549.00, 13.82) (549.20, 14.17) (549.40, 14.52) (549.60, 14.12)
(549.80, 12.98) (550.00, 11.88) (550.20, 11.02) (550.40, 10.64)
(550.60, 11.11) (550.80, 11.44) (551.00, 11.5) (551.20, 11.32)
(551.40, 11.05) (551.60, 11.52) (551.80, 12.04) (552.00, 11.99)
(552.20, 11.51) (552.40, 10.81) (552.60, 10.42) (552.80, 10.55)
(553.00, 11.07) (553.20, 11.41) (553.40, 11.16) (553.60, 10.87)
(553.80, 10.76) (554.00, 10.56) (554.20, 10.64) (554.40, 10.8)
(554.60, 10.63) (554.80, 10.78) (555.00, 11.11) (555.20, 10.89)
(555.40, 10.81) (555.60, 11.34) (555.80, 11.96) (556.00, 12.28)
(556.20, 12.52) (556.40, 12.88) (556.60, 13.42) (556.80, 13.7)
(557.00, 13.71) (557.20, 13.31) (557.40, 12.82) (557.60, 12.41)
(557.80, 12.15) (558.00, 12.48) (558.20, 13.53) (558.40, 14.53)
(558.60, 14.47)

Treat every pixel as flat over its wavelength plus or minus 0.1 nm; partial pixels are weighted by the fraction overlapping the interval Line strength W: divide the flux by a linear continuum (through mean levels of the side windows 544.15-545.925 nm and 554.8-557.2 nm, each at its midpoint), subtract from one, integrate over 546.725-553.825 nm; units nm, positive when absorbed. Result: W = 0.59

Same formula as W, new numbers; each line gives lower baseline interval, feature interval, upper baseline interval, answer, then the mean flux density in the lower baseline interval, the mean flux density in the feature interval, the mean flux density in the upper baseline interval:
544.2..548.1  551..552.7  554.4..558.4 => 0.17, 13.1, 11.3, 12.3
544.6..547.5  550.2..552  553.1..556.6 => 0.05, 12.2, 11.3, 11.3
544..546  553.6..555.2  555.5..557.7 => 0.28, 14.5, 10.8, 12.8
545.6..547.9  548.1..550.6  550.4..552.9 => -0.33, 11.9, 13.1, 11.2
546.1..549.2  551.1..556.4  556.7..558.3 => 0.72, 12.9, 11.2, 13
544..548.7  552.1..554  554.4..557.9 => 0.24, 13.4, 10.9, 12.1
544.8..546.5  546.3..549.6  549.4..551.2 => -0.46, 11.2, 13.2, 12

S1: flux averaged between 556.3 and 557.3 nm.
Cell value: 13.4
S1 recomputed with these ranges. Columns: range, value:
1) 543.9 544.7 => 19.5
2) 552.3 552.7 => 10.6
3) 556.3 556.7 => 13.2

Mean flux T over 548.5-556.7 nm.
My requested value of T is 11.8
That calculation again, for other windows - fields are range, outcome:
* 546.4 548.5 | 12.8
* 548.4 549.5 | 14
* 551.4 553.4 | 11.2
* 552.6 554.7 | 10.8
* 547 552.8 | 12.4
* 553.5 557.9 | 11.8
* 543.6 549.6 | 13.8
